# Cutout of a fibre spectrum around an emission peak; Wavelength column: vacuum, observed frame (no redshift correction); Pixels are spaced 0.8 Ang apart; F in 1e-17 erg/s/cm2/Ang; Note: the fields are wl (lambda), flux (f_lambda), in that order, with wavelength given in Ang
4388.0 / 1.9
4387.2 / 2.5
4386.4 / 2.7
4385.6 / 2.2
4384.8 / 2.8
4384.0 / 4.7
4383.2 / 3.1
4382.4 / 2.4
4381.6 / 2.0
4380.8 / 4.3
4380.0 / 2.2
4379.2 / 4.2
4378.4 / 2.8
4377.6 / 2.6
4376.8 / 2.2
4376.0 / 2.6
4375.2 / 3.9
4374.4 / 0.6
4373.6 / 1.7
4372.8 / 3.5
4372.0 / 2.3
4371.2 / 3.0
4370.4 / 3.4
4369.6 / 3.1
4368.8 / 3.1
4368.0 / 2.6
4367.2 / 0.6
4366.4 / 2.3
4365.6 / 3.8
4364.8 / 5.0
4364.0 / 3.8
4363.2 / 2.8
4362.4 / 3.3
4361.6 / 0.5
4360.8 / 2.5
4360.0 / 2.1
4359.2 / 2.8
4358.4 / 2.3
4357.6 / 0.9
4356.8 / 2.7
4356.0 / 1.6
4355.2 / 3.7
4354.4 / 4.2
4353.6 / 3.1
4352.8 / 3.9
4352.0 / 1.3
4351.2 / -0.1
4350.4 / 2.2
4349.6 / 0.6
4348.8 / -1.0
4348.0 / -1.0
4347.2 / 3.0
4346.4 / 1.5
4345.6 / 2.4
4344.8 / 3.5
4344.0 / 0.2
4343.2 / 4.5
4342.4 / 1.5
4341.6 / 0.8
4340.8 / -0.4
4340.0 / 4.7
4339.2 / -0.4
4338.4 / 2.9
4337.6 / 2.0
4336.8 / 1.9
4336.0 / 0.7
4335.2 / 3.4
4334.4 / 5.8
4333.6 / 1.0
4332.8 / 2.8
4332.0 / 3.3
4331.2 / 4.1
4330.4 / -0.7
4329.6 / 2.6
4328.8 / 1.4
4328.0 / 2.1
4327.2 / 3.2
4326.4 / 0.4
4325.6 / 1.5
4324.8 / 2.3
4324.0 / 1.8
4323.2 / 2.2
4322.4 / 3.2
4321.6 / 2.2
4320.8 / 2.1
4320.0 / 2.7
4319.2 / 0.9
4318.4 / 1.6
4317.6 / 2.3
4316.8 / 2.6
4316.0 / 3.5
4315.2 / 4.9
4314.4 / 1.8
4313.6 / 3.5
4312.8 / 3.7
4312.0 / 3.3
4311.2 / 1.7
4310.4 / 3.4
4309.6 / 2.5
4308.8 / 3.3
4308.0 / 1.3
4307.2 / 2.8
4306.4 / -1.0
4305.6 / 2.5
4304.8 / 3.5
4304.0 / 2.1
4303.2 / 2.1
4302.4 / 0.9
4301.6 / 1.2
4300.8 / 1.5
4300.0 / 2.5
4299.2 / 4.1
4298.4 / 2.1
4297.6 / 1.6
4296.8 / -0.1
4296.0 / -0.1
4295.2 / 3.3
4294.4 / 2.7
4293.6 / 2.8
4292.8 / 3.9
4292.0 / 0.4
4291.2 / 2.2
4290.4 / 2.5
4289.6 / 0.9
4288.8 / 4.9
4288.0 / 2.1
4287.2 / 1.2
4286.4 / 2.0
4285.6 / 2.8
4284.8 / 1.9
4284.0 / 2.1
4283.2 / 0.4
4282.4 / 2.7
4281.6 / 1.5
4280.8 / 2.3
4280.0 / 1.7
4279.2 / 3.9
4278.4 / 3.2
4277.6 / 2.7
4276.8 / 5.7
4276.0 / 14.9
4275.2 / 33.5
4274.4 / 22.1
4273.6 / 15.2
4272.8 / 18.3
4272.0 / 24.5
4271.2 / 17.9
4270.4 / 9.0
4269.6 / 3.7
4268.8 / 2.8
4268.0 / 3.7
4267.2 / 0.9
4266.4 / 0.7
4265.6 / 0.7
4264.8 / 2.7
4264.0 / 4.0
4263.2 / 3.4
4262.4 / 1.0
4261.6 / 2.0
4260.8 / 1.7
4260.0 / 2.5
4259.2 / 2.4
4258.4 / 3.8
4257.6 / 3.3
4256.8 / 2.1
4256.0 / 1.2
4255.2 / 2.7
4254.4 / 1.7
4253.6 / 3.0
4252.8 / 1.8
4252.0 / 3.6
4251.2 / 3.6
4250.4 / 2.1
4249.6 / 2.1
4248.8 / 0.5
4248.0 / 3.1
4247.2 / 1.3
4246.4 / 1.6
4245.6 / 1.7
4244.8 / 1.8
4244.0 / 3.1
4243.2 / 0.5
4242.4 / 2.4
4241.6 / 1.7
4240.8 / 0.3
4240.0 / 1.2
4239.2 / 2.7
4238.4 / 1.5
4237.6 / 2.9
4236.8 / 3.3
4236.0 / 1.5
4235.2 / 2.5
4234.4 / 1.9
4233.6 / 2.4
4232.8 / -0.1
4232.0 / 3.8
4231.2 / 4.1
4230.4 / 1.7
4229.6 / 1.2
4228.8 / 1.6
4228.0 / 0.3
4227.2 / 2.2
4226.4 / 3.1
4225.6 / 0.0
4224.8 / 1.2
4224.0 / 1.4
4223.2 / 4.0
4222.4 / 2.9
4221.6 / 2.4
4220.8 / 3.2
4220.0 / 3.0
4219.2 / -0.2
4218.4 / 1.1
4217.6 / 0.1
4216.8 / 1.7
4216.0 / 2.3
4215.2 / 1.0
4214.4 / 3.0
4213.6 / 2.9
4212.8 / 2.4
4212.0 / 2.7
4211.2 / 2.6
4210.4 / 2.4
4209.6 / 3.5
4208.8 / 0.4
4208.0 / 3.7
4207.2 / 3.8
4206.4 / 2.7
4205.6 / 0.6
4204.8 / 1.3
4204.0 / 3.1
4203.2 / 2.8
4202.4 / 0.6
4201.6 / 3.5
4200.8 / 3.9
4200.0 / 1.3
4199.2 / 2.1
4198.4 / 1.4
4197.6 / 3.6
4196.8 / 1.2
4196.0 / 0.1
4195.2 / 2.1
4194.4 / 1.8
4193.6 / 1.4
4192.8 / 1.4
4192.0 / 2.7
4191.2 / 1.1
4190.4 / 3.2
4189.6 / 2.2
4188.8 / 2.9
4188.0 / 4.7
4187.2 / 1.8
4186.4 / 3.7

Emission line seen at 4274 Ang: [O II]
